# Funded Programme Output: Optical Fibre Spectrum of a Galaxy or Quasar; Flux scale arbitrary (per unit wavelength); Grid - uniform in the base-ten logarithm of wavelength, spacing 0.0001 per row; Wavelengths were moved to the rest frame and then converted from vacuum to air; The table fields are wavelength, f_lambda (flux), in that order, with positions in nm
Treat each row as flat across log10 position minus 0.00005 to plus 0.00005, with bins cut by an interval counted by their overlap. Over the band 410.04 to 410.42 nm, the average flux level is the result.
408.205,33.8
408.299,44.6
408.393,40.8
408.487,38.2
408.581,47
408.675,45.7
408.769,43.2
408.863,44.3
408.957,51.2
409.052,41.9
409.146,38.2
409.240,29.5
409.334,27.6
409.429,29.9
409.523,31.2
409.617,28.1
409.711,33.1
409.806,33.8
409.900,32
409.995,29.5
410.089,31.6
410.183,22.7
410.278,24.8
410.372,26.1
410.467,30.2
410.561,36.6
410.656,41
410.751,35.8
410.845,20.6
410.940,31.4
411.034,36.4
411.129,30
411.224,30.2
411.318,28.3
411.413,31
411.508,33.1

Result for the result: 26.3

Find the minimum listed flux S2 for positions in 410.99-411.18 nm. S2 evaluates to 30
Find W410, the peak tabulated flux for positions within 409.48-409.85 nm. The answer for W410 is 33.8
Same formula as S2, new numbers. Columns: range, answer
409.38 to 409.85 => 28.1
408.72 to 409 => 43.2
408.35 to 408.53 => 38.2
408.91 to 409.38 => 27.6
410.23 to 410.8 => 24.8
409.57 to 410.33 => 22.7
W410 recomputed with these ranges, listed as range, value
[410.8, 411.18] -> 36.4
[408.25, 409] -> 51.2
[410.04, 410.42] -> 31.6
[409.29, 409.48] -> 29.9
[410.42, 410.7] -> 41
